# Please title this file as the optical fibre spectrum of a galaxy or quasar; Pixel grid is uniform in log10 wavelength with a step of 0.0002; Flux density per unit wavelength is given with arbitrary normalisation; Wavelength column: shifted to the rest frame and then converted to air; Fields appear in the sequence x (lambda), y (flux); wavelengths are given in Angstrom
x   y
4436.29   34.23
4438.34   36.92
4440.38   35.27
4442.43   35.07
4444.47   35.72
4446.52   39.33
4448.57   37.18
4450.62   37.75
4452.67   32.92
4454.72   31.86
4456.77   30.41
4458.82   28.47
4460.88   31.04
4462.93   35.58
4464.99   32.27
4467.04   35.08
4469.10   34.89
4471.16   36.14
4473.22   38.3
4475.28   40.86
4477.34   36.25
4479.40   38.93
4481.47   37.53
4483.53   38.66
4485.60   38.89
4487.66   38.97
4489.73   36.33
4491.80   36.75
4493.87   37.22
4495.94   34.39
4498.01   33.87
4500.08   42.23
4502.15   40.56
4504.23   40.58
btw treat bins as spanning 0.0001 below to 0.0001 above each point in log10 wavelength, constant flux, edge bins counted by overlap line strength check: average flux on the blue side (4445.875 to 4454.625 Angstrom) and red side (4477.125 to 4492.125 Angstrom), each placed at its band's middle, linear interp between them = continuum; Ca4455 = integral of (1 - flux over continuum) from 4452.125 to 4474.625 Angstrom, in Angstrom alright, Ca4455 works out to 2.0 Angstrom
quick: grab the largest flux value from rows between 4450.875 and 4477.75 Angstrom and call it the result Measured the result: 40.86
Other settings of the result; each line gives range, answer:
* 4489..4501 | 42.23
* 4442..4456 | 39.33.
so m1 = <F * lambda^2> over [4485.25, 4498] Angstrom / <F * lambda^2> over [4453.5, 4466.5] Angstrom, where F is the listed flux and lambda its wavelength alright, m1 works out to 1.17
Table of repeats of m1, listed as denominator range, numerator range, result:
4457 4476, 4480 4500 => 1.09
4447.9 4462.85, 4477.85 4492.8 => 1.17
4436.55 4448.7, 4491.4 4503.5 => 1.06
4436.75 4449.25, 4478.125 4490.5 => 1.07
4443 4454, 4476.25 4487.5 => 1.06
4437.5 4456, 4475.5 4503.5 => 1.08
